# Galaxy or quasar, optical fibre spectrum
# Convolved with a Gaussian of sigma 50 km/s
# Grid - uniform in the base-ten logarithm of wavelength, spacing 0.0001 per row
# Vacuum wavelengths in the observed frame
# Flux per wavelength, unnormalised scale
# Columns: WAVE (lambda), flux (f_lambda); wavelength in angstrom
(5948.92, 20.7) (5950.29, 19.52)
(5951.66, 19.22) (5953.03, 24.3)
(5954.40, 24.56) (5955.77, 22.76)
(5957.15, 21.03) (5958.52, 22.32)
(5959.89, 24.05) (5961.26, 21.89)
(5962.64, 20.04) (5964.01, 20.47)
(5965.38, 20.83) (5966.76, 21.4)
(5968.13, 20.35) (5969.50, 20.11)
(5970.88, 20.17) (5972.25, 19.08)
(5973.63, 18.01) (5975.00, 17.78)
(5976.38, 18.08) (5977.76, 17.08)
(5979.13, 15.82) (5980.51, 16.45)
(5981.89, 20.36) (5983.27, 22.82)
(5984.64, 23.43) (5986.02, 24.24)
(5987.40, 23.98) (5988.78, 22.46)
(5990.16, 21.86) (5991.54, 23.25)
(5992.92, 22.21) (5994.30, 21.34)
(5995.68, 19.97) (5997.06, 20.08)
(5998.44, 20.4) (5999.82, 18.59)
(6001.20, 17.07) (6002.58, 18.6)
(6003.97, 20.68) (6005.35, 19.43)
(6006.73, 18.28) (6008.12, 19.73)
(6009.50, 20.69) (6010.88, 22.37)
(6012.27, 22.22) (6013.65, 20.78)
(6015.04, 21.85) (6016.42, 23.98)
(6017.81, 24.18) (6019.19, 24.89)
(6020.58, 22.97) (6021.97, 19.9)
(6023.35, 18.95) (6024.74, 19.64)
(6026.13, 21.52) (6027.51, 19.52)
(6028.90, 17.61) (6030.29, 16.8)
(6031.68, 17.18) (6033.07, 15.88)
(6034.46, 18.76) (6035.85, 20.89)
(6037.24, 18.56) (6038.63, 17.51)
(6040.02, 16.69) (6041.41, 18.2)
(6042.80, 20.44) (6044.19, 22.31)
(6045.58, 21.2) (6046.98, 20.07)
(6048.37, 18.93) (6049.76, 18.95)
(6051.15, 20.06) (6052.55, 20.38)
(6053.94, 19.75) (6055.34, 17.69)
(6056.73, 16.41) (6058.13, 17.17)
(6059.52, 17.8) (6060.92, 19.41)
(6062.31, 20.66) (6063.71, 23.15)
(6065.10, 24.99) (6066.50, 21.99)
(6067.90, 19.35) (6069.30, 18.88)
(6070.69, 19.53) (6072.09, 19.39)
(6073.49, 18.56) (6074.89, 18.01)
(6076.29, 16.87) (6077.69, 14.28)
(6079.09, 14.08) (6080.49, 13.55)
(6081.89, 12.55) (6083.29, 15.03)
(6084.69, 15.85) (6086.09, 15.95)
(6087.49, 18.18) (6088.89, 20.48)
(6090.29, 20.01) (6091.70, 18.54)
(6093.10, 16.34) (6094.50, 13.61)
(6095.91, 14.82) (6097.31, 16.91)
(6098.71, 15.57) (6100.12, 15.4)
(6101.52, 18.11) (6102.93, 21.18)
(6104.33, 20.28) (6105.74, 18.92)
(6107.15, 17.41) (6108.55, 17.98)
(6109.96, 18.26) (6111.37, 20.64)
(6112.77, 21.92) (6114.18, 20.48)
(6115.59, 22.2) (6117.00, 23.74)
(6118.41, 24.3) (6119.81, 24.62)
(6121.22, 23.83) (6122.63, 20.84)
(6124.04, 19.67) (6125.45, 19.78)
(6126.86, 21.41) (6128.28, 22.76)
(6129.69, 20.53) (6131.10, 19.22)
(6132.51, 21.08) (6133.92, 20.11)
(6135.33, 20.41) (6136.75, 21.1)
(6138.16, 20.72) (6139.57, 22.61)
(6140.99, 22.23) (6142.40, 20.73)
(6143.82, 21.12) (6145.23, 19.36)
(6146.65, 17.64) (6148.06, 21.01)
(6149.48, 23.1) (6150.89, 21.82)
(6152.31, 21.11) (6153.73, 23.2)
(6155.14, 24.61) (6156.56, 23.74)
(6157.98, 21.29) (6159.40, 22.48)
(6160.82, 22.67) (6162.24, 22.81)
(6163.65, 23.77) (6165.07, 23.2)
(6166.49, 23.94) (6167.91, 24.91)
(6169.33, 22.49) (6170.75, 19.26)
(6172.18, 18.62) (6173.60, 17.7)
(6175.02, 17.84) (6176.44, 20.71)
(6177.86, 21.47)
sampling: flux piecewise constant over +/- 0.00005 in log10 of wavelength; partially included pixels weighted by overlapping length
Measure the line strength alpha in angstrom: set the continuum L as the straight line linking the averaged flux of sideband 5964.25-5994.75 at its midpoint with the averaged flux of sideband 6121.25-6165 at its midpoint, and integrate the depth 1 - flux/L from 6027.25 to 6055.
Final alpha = 2.5 angstrom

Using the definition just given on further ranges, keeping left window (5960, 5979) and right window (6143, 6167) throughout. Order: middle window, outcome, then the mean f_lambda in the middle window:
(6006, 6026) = -1.15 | 21.5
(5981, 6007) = -1.34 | 21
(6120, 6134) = 0.44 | 21.1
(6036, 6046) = 0.64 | 19.3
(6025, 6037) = 1.13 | 18.6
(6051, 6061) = 1.14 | 18.4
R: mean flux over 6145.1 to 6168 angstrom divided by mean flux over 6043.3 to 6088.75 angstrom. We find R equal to 1.2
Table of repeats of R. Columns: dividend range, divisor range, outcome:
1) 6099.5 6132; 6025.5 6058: 1.09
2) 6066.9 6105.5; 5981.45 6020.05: 0.80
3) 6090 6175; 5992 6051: 1.03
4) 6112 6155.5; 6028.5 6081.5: 1.15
